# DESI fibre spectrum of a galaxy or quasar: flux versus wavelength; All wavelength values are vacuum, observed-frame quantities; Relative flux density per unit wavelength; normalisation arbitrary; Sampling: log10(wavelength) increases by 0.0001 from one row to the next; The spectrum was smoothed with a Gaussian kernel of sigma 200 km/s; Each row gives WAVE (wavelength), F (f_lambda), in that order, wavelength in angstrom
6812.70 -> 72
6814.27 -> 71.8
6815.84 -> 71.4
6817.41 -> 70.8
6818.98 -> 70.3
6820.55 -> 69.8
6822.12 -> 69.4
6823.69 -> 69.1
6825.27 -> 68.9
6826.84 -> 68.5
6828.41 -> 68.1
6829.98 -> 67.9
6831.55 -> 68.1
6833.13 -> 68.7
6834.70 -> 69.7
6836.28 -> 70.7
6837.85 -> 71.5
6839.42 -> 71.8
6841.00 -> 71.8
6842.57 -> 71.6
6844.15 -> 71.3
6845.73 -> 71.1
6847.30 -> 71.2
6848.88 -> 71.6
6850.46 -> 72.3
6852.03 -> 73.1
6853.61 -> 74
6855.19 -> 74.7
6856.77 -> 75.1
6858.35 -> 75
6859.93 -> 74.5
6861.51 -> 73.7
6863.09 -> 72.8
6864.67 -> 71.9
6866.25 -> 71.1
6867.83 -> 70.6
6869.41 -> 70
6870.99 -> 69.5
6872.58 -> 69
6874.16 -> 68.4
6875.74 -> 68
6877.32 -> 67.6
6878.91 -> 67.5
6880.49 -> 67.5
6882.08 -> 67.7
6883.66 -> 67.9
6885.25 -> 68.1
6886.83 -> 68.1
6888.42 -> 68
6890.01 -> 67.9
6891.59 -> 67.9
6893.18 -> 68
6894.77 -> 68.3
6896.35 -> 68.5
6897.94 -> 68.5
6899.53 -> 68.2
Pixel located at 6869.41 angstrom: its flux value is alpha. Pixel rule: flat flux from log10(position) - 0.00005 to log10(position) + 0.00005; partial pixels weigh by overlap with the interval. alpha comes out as 70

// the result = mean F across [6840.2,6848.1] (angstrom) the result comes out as 71.4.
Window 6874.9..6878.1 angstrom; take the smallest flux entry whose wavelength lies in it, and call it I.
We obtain 67.6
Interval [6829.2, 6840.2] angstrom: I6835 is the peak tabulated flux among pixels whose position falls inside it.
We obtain 71.8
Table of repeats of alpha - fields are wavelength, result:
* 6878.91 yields 67.5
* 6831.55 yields 68.1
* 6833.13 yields 68.7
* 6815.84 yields 71.4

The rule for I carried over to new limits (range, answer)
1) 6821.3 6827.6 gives 68.5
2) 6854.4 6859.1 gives 74.7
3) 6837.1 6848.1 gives 71.1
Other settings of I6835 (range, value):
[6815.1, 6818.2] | 71.4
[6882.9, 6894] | 68.1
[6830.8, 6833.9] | 68.7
